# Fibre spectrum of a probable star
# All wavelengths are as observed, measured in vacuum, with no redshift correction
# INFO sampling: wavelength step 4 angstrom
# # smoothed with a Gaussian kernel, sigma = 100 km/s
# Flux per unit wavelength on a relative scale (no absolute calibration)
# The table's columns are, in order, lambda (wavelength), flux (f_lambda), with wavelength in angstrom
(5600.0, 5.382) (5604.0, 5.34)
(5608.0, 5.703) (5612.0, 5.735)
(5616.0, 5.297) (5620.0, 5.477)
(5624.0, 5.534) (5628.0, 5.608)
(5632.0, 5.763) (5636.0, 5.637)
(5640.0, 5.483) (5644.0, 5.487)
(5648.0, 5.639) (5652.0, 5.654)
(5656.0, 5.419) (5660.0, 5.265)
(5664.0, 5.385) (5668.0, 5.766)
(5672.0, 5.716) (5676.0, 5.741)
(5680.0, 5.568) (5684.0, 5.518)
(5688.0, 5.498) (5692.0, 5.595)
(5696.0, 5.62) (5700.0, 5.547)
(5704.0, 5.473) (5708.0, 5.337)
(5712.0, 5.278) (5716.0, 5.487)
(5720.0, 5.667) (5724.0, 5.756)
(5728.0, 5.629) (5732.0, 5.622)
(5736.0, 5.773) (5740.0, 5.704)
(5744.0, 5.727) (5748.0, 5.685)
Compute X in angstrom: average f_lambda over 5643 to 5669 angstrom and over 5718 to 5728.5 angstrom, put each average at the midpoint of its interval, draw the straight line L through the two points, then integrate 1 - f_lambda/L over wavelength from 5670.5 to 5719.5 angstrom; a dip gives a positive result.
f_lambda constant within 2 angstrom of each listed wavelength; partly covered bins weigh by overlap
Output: 0.7 angstrom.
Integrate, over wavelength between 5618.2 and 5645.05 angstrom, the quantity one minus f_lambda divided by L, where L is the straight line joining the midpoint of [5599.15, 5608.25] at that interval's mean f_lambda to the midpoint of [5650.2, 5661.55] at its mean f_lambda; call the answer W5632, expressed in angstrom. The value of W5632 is -0.6 angstrom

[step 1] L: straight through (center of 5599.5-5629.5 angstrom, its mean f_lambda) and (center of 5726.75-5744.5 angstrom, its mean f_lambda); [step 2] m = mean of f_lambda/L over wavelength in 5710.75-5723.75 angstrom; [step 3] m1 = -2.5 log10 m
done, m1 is 0.03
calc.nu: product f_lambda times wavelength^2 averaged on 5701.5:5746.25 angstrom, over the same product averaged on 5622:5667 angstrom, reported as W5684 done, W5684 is 1.04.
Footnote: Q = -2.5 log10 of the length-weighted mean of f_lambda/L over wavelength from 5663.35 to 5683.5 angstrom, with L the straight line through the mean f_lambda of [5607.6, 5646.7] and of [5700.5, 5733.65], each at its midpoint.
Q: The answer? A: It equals -0.018 mag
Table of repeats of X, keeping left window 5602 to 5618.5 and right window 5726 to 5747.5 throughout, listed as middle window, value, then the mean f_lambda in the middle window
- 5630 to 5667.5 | 0.23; 5.54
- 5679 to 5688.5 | 0.15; 5.53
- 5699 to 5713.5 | 0.63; 5.4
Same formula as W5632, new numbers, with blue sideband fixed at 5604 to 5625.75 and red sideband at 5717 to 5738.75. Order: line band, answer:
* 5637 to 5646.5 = 0.1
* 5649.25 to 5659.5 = 0.1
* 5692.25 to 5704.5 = 0.2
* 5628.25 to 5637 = -0.2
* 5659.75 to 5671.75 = 0.1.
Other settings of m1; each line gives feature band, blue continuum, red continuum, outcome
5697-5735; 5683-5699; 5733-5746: 0.02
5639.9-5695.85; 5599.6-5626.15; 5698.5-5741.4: 0.00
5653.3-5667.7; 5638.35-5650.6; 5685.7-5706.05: 0.02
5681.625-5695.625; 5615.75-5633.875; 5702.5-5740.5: 0.00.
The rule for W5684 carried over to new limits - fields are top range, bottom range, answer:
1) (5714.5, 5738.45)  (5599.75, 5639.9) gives 1.06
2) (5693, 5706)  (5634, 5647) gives 1.02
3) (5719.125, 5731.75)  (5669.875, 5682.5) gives 1.02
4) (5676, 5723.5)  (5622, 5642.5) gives 1.01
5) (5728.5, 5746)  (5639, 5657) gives 1.06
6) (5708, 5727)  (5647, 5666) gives 1.03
